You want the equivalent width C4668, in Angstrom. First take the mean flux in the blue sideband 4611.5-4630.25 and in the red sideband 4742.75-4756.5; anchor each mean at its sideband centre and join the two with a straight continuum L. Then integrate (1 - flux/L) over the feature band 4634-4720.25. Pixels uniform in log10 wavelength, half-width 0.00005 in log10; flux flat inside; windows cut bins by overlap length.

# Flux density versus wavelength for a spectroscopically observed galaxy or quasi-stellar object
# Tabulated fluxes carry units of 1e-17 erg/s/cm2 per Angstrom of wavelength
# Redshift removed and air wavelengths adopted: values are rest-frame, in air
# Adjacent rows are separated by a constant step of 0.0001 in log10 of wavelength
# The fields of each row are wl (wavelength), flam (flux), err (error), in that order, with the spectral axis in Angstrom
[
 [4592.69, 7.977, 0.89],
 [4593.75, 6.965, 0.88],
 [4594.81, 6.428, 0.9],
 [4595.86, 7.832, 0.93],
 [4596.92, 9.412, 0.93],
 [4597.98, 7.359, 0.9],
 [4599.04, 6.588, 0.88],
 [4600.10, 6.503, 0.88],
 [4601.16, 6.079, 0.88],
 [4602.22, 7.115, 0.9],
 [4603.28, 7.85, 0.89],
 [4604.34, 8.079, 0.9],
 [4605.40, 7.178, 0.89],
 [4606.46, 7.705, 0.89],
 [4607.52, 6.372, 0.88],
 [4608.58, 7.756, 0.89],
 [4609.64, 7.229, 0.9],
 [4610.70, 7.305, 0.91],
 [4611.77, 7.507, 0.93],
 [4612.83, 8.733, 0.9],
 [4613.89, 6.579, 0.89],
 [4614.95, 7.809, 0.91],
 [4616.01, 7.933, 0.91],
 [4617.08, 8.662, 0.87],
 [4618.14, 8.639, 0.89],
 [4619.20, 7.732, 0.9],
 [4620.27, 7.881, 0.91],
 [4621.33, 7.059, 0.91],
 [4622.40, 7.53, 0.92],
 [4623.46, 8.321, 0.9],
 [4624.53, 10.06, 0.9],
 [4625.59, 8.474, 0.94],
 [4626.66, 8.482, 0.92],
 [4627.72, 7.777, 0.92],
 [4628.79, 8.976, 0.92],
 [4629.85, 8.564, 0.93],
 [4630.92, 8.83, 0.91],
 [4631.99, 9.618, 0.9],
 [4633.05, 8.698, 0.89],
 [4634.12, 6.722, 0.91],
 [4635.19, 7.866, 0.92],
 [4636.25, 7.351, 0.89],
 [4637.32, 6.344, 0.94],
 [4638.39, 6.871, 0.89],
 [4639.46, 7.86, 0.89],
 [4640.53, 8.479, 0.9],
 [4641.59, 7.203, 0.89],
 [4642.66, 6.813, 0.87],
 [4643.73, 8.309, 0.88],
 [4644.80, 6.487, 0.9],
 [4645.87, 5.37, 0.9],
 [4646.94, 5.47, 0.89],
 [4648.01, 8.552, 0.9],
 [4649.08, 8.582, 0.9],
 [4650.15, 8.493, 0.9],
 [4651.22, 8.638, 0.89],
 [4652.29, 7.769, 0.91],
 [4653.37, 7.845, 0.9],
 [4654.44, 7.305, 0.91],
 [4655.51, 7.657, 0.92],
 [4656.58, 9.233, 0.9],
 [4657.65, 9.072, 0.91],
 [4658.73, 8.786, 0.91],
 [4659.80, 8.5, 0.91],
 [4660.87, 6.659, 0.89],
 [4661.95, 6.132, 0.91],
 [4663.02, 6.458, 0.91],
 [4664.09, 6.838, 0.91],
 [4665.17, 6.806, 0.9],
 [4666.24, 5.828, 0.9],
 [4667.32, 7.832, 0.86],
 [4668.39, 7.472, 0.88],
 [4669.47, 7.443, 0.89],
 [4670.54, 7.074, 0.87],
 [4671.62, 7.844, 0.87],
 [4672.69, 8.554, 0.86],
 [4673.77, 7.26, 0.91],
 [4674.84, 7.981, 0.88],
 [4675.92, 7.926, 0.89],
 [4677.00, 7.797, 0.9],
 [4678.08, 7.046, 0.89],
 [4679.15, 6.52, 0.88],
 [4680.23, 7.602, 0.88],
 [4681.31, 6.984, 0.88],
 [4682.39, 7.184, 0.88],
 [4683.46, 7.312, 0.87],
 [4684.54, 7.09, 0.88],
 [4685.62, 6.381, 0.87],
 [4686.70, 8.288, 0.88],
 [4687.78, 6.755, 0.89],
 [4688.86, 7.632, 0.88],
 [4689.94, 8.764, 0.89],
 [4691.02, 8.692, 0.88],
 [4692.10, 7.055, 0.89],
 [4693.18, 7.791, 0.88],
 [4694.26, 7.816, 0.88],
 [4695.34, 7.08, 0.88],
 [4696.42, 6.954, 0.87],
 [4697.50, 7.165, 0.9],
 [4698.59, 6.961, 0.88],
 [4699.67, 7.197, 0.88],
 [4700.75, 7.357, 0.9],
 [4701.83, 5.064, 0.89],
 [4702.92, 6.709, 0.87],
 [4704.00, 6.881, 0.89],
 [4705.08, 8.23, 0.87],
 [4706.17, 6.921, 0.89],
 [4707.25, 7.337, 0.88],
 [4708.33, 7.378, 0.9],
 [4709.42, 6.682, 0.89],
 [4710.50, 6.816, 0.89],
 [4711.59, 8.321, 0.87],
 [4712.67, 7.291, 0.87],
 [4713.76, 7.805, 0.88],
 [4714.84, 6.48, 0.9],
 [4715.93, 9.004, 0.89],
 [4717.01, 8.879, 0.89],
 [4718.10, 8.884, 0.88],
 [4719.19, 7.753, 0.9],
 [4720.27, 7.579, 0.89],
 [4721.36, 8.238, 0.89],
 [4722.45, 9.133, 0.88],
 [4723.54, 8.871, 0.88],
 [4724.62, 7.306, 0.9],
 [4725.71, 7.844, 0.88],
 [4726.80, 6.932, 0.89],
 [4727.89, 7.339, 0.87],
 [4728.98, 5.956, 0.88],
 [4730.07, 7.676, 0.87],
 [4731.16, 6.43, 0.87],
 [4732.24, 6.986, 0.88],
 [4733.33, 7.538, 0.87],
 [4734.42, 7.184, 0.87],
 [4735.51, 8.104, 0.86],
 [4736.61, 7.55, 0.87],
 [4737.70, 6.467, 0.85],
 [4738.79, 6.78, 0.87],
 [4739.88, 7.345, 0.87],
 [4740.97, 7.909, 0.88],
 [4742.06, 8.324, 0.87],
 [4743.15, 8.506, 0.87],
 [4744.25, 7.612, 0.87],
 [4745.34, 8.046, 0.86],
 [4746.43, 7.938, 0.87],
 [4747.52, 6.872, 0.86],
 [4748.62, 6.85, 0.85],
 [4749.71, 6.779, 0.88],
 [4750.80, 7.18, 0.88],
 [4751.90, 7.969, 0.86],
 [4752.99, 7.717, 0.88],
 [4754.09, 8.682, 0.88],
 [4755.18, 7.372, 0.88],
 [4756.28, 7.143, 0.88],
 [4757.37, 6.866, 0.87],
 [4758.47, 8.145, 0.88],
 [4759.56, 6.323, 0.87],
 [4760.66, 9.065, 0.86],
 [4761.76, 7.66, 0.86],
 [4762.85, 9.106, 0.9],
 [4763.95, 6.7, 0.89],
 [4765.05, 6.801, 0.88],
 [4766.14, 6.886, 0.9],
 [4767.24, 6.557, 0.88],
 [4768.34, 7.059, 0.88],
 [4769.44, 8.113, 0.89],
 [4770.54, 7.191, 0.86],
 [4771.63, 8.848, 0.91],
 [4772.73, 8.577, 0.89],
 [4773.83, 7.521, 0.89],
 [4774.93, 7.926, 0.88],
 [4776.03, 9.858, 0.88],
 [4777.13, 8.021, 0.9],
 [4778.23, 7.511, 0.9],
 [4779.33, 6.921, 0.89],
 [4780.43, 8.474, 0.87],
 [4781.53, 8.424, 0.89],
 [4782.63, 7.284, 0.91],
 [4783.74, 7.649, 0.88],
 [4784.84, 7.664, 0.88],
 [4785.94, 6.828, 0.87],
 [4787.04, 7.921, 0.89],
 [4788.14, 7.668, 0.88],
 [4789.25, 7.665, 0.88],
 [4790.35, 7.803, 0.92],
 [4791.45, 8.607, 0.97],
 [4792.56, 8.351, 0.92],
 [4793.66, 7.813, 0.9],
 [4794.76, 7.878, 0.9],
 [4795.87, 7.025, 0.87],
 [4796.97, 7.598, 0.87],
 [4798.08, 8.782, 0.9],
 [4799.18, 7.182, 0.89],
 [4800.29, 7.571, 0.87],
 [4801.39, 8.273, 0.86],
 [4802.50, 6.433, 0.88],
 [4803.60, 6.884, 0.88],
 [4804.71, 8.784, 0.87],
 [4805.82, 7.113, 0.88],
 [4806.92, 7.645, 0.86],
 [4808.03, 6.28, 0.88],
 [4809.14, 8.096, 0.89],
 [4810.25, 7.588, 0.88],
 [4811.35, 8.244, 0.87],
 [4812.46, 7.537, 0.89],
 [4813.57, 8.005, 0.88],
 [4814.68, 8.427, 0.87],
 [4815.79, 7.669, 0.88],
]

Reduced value 5.0 Angstrom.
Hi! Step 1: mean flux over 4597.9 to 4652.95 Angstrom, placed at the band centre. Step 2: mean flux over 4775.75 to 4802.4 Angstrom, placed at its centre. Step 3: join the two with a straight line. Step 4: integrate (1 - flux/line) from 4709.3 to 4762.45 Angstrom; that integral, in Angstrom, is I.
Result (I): 1.2 Angstrom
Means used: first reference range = 7.7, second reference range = 7.82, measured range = 7.61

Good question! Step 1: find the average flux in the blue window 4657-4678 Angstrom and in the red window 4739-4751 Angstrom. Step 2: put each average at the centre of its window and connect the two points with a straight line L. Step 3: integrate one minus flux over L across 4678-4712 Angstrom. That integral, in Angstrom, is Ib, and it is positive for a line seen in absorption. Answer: 1.22 Angstrom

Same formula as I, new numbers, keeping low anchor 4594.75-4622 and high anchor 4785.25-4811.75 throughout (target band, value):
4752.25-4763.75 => -0.2 Angstrom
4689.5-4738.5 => 0.9 Angstrom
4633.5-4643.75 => 0.3 Angstrom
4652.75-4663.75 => -0.3 Angstrom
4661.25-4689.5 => 1.3 Angstrom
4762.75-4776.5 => -0.1 Angstrom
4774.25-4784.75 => -0.5 Angstrom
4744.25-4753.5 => 0.2 Angstrom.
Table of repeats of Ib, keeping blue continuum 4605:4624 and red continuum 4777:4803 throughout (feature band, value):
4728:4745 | 0.7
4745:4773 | 0.6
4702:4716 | 0.8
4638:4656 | 0.4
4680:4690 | 0.5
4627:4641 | -0.6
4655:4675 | 0.4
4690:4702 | 0.6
